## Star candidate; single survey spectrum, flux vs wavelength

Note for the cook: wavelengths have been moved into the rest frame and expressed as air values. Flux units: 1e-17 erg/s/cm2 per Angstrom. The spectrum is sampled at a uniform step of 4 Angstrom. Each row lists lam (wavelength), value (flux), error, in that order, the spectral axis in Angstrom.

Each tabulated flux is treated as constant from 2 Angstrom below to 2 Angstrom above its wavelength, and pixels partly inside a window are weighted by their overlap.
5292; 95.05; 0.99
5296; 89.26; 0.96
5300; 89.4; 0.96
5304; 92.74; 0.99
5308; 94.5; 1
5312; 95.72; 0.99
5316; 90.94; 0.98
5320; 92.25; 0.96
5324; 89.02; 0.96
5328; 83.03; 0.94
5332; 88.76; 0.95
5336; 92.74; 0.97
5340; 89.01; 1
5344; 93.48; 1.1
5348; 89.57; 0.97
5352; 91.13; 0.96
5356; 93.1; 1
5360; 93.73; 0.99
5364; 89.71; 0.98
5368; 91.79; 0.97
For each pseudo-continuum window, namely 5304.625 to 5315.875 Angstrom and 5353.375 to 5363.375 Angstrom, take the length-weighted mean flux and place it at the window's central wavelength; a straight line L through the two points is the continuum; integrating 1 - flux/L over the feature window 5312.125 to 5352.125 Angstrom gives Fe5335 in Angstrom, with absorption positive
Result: 1.4 Angstrom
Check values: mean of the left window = 94.1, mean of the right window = 92.8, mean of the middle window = 90.2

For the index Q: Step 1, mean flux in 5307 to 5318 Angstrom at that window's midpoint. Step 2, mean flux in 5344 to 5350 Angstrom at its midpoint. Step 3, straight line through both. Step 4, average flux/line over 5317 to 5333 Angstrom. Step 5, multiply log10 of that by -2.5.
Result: 0.05 mag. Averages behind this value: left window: 93.6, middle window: 88.4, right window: 90.9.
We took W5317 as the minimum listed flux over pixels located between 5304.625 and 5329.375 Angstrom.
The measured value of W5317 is 83.03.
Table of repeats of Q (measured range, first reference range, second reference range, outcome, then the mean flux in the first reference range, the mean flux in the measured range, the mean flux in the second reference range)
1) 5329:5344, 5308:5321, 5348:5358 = 0.026 mag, 93.3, 90.1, 91.6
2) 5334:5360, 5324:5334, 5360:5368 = -0.033 mag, 86.5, 91.7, 91.2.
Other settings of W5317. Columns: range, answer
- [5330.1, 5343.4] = 88.76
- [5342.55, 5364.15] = 89.57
